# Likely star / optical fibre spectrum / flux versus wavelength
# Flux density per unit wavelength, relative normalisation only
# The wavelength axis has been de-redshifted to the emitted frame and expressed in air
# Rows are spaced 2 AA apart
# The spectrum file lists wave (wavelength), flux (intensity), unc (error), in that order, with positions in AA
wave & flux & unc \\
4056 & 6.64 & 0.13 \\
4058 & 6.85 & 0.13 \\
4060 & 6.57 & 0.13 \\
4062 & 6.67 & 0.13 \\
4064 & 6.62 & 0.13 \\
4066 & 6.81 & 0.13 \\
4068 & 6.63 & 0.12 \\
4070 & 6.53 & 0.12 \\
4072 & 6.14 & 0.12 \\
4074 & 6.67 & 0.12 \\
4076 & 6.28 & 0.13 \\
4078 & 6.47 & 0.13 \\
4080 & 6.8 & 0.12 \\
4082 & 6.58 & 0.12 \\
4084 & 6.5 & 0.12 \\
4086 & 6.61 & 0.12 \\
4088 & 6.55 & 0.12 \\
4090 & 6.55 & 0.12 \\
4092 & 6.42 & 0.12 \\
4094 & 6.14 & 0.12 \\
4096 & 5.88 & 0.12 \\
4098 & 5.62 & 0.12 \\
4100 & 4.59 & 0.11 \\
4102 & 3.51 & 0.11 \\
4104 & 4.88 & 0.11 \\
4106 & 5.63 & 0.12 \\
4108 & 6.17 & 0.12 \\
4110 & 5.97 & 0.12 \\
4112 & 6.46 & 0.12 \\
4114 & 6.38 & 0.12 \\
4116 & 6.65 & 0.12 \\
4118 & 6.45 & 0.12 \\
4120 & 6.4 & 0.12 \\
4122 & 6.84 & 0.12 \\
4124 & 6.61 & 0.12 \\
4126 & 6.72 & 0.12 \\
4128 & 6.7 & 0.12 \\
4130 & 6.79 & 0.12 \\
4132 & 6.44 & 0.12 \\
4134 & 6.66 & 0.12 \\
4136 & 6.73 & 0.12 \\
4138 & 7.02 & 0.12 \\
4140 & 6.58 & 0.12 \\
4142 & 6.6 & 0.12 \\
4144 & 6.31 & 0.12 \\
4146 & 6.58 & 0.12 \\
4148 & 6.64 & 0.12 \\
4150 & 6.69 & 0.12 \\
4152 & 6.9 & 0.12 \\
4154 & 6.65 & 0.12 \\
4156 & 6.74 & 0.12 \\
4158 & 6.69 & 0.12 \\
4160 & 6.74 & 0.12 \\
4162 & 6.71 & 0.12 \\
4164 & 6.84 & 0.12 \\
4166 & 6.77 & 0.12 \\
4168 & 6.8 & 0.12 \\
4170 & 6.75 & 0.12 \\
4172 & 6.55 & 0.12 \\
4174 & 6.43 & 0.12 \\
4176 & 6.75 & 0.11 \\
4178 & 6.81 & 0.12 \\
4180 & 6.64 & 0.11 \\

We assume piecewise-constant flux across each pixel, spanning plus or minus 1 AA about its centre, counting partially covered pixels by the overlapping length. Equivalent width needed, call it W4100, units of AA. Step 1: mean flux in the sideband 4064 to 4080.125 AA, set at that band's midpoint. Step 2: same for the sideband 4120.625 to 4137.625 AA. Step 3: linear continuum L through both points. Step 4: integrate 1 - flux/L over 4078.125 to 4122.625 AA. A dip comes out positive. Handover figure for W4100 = 3.6 AA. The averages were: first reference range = 6.53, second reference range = 6.69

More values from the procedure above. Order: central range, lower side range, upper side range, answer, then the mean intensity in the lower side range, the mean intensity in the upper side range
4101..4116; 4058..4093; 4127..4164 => 2.2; 6.56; 6.68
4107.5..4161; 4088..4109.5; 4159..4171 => -3.3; 5.6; 6.77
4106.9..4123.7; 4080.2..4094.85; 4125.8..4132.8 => 0.5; 6.5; 6.66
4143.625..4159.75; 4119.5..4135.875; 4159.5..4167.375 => 0.2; 6.66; 6.77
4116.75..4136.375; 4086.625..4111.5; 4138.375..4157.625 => -1.3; 5.69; 6.65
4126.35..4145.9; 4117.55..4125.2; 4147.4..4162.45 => 0.0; 6.59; 6.72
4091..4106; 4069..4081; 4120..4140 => 2.9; 6.48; 6.7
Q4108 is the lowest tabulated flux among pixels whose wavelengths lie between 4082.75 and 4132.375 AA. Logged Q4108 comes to 3.51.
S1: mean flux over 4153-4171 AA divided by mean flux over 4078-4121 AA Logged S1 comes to 1.12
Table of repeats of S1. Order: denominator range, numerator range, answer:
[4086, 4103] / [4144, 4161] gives 1.17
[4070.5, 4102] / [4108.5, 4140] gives 1.07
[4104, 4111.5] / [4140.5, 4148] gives 1.12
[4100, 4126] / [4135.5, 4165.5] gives 1.12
